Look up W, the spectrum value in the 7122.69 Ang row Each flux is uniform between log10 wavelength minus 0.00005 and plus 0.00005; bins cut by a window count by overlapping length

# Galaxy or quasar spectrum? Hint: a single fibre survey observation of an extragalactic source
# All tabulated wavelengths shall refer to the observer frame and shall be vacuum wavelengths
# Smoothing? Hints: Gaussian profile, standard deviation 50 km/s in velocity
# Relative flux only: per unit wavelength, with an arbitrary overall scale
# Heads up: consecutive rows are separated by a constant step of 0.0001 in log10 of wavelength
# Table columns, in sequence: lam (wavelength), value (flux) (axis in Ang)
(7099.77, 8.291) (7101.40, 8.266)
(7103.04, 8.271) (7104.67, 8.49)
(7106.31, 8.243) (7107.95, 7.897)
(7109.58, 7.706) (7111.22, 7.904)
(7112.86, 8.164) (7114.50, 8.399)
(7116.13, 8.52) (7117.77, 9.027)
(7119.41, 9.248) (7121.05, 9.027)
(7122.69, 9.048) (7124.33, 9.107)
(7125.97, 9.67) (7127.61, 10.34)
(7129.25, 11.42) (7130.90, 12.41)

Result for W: 9.048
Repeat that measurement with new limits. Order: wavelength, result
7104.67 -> 8.49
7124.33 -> 9.107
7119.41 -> 9.248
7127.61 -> 10.34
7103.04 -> 8.271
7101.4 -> 8.266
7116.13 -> 8.52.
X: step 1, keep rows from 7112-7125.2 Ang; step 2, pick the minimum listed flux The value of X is 8.164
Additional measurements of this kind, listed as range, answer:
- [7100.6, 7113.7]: 7.706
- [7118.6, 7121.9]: 9.027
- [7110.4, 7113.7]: 7.904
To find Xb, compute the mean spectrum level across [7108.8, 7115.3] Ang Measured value 8.04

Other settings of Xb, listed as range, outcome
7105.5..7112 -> 7.94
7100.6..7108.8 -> 8.23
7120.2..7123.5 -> 9.04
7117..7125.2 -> 9.09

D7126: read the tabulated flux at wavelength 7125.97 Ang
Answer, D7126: 9.67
